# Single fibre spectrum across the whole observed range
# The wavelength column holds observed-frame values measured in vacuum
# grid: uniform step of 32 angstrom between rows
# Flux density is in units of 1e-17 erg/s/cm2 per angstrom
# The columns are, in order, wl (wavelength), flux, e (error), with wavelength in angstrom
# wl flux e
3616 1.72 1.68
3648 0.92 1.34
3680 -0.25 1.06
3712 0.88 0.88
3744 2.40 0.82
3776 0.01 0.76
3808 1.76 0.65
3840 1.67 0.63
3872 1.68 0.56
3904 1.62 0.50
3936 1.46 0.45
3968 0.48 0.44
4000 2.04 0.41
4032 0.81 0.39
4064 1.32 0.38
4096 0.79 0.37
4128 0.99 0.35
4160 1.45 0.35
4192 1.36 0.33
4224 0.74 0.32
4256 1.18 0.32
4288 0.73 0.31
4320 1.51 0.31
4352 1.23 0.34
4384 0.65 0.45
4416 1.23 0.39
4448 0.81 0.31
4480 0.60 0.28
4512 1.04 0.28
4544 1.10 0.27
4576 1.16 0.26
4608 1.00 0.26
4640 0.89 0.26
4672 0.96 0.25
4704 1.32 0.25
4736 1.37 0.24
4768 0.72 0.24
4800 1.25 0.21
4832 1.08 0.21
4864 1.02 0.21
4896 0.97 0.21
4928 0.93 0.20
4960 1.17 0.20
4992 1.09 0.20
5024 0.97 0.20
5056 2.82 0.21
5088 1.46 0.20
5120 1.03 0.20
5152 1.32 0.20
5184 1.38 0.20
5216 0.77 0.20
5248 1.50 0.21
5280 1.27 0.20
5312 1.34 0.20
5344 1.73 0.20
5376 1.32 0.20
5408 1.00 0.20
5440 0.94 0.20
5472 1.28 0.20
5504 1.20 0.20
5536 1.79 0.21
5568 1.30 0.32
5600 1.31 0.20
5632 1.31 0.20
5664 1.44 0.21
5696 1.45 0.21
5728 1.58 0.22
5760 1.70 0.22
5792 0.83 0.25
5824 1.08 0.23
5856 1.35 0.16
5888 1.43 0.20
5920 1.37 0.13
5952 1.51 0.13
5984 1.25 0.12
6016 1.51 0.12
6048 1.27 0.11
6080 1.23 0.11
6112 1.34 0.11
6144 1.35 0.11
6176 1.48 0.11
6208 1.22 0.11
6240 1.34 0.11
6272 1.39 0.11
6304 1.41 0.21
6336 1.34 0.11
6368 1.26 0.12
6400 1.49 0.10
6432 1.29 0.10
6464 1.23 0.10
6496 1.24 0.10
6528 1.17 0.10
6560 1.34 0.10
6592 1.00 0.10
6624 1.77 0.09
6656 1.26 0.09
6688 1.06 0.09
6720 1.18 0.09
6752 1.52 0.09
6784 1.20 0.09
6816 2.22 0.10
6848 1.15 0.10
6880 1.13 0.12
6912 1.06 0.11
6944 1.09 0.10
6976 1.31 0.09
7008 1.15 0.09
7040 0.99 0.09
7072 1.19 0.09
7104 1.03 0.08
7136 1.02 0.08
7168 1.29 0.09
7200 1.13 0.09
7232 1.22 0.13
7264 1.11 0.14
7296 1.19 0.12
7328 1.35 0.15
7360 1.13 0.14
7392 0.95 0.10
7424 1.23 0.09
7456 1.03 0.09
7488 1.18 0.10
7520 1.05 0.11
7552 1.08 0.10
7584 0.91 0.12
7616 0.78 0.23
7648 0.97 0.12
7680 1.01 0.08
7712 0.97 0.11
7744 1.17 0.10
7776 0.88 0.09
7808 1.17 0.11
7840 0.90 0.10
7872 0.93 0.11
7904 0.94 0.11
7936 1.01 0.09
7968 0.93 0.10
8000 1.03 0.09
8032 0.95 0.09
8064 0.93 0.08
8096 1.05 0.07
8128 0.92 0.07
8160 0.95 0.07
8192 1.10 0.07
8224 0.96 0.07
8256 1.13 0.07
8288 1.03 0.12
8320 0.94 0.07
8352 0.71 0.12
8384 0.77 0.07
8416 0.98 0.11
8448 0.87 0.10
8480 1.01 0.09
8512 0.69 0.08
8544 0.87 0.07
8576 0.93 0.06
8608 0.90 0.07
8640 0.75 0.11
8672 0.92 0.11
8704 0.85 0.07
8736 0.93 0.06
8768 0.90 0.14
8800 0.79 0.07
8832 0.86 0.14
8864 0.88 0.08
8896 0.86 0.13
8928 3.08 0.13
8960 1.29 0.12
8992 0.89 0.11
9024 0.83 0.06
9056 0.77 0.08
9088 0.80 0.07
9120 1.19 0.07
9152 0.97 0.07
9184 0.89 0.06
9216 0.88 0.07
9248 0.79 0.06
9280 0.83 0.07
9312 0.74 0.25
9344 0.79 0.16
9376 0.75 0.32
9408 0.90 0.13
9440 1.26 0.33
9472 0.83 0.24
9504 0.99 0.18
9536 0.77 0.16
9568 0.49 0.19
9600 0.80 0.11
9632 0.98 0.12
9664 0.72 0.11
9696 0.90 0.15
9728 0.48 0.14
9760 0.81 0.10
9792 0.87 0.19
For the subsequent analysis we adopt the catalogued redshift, 0.36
